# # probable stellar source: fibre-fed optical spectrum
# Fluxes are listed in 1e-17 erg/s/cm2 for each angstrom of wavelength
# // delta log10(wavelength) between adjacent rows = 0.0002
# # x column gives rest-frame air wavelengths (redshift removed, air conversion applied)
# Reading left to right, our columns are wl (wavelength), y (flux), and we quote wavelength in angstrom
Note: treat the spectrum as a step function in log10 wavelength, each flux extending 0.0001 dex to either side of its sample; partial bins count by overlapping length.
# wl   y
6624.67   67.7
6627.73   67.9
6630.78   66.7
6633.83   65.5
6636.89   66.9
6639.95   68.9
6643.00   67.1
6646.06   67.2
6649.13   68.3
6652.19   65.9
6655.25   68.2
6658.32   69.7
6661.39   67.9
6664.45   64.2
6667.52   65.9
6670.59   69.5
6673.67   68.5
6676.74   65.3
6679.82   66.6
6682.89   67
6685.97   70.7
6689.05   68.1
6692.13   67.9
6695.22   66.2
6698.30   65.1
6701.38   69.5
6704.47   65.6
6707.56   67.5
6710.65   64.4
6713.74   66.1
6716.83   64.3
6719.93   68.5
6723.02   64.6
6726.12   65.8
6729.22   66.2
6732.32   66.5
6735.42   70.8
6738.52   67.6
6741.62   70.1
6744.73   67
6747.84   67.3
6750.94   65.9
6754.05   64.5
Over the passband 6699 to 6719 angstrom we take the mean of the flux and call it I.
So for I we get 66.2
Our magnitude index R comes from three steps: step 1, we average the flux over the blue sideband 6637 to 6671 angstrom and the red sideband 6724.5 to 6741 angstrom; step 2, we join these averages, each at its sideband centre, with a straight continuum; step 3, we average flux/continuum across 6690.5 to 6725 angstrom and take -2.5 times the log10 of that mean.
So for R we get 0.02 mag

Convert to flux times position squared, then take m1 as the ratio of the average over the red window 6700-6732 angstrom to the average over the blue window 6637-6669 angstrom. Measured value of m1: 1.00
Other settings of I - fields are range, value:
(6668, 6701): 67.5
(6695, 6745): 66.8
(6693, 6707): 66.7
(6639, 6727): 67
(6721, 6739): 66.9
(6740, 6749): 68.1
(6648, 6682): 67.3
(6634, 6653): 67.3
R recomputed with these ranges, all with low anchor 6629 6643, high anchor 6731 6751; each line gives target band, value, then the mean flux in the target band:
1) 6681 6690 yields -0.017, 68.6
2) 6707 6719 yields 0.037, 65.6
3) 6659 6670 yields 0.012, 66.6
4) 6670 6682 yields 0.003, 67.3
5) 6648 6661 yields -0.012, 68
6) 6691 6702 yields 0.011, 67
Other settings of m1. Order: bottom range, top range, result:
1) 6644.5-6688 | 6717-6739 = 1.01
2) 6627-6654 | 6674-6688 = 1.02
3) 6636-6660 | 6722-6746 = 1.02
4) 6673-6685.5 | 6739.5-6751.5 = 1.03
